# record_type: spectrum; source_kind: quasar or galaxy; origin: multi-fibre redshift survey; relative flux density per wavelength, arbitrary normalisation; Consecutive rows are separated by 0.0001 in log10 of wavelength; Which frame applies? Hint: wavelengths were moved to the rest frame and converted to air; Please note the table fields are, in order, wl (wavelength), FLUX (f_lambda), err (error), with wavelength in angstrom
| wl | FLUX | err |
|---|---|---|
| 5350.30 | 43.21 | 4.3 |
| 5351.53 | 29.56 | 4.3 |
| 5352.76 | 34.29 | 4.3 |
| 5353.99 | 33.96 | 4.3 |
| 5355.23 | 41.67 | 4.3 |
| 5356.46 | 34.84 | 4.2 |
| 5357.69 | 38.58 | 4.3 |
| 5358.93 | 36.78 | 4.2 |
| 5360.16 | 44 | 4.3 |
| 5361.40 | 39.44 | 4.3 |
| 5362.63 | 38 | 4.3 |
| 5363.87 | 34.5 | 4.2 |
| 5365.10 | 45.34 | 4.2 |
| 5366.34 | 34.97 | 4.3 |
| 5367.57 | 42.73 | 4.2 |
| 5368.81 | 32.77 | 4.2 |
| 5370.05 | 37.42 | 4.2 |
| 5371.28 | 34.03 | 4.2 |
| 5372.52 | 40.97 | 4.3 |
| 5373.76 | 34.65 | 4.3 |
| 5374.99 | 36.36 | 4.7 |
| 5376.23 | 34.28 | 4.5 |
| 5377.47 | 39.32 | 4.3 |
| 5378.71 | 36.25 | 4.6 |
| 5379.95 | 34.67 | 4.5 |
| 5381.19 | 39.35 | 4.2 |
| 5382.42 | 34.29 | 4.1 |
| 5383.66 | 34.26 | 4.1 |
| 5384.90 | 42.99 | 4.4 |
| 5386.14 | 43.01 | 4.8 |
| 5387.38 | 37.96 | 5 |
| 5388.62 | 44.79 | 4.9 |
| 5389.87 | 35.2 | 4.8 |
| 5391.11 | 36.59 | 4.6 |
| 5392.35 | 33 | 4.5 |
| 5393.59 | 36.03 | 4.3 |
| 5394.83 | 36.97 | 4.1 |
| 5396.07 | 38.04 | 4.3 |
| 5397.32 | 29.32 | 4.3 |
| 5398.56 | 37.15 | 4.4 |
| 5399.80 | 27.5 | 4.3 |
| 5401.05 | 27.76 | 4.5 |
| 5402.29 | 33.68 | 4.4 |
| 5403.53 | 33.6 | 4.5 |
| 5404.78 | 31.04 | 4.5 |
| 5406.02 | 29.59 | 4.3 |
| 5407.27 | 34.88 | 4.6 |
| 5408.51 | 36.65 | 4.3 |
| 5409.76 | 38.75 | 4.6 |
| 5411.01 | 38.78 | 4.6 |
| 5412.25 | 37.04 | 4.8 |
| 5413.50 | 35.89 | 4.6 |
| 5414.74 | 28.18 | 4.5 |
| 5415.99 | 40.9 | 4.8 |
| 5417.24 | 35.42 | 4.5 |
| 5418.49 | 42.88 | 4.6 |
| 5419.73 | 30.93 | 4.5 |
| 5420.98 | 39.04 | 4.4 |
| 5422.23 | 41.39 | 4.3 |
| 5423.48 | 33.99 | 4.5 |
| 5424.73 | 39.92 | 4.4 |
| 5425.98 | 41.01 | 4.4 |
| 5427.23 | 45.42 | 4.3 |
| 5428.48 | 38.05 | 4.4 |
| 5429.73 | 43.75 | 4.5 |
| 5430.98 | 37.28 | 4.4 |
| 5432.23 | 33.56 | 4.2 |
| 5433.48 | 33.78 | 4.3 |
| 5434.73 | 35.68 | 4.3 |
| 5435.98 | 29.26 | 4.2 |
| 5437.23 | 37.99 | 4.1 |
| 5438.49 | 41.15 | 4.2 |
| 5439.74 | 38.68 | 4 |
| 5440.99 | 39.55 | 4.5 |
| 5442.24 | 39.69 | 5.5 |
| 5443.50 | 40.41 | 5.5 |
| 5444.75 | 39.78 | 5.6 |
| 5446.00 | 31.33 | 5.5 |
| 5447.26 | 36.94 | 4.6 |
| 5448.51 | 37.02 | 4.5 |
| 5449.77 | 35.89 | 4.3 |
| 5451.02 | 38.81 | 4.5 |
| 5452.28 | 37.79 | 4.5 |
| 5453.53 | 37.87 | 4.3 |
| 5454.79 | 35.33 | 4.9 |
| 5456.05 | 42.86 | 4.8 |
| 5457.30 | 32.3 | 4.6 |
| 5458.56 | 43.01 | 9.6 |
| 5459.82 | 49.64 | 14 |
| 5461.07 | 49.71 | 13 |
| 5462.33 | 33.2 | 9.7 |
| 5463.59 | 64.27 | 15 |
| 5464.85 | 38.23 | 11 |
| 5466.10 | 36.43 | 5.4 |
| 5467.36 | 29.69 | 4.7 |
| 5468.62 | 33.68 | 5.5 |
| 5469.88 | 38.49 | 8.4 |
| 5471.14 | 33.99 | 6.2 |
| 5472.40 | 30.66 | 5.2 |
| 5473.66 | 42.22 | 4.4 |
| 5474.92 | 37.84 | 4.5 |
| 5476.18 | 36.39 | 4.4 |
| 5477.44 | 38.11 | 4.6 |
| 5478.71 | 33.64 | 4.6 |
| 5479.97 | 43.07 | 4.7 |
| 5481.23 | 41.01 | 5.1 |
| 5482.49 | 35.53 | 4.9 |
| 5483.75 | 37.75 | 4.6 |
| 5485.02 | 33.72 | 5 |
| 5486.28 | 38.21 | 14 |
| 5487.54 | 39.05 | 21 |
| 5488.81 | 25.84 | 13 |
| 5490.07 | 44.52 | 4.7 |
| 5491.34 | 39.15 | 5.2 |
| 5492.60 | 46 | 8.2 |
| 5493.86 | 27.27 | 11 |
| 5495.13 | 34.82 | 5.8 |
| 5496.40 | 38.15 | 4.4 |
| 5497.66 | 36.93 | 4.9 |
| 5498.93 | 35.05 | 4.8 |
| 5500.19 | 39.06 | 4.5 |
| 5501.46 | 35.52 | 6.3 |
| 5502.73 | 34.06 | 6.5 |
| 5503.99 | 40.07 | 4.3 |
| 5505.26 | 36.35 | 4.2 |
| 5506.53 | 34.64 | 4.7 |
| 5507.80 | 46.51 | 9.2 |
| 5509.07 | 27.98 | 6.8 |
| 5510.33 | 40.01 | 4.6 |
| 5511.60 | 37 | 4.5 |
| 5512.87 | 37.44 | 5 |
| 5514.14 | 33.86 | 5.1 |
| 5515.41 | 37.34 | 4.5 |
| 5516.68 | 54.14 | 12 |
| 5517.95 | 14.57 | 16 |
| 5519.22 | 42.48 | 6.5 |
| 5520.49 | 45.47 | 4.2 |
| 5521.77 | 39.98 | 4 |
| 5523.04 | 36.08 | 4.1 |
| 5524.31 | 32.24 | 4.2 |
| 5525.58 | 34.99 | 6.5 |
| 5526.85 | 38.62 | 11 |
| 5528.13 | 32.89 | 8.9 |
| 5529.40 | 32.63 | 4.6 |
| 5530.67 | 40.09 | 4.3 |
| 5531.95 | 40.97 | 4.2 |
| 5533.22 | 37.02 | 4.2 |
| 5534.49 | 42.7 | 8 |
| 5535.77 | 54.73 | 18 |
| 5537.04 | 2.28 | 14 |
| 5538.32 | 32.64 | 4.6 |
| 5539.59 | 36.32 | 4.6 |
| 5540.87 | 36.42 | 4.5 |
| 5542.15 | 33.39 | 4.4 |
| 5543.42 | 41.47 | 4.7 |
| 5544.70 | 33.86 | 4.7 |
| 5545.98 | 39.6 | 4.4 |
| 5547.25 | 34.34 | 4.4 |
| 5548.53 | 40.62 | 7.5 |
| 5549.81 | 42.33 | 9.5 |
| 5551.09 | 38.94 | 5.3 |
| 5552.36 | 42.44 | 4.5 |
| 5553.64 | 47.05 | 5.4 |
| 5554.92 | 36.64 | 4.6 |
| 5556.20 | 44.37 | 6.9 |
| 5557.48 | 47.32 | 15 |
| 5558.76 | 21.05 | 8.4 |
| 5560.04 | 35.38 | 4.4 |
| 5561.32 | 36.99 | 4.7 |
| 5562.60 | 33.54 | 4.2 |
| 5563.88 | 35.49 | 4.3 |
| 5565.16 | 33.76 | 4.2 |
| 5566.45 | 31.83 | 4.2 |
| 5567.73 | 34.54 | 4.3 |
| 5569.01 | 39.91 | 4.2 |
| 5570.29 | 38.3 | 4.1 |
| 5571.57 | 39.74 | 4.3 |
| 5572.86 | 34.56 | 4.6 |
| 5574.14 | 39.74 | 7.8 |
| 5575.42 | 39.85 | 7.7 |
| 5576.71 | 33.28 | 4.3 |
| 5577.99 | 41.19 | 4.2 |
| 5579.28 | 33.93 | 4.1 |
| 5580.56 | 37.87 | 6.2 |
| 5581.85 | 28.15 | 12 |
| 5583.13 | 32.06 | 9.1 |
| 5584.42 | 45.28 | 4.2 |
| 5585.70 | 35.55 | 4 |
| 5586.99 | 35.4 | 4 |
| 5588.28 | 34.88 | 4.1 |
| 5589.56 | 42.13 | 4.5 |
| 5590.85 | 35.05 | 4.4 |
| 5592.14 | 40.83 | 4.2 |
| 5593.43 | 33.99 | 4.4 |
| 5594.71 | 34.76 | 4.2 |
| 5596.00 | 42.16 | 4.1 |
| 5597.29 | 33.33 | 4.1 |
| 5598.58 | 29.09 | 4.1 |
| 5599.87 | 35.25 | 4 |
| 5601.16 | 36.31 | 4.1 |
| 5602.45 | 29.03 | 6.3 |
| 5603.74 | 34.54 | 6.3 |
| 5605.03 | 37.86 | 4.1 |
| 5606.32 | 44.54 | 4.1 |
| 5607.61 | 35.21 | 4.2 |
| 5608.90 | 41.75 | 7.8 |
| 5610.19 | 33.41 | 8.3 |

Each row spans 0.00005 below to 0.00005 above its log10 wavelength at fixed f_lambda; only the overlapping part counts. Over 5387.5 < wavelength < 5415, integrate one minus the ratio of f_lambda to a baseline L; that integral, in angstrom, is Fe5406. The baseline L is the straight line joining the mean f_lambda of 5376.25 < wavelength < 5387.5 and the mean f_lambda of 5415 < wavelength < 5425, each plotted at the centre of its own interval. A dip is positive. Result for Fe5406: 2.2 angstrom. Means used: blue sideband 37.8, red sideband 37.6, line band 34.7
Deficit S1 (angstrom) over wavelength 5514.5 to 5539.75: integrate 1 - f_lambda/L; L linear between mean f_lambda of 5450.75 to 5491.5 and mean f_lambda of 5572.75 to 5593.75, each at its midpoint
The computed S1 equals 0.9 angstrom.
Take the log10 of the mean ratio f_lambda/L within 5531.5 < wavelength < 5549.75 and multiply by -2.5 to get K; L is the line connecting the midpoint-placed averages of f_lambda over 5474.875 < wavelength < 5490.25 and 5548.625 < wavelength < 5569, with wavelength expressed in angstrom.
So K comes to 0.03 mag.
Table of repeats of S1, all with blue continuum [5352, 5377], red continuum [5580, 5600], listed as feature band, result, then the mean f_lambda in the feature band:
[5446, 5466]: -2.0 angstrom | 40.4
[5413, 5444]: -0.6 angstrom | 37.7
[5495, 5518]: -0.4 angstrom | 37.1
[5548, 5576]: -1.3 angstrom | 37.9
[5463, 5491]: -0.8 angstrom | 37.8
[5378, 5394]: -0.1 angstrom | 37.6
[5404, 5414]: 0.5 angstrom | 35.3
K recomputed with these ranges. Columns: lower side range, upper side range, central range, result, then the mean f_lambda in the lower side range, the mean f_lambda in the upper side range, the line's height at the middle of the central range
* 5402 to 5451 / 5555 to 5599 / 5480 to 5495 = -0.02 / 36.9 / 36.4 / 36.7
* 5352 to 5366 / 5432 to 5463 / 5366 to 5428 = 0.05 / 38.1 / 38.1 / 38.1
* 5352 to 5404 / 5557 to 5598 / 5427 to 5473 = -0.05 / 36.7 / 36.3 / 36.5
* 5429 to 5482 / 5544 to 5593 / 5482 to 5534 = 0.03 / 38.3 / 37.3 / 37.8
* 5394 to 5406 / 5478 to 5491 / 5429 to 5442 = -0.08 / 32.7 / 37.3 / 34.6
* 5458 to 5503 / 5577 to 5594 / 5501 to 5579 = 0.01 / 38.2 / 36.6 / 37.3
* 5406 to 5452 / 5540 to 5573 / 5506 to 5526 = 0.01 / 37.4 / 37.5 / 37.5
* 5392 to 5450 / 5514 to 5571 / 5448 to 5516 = -0.04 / 36.3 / 37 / 36.6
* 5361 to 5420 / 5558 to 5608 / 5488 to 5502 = -0.02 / 36.2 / 35.8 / 36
